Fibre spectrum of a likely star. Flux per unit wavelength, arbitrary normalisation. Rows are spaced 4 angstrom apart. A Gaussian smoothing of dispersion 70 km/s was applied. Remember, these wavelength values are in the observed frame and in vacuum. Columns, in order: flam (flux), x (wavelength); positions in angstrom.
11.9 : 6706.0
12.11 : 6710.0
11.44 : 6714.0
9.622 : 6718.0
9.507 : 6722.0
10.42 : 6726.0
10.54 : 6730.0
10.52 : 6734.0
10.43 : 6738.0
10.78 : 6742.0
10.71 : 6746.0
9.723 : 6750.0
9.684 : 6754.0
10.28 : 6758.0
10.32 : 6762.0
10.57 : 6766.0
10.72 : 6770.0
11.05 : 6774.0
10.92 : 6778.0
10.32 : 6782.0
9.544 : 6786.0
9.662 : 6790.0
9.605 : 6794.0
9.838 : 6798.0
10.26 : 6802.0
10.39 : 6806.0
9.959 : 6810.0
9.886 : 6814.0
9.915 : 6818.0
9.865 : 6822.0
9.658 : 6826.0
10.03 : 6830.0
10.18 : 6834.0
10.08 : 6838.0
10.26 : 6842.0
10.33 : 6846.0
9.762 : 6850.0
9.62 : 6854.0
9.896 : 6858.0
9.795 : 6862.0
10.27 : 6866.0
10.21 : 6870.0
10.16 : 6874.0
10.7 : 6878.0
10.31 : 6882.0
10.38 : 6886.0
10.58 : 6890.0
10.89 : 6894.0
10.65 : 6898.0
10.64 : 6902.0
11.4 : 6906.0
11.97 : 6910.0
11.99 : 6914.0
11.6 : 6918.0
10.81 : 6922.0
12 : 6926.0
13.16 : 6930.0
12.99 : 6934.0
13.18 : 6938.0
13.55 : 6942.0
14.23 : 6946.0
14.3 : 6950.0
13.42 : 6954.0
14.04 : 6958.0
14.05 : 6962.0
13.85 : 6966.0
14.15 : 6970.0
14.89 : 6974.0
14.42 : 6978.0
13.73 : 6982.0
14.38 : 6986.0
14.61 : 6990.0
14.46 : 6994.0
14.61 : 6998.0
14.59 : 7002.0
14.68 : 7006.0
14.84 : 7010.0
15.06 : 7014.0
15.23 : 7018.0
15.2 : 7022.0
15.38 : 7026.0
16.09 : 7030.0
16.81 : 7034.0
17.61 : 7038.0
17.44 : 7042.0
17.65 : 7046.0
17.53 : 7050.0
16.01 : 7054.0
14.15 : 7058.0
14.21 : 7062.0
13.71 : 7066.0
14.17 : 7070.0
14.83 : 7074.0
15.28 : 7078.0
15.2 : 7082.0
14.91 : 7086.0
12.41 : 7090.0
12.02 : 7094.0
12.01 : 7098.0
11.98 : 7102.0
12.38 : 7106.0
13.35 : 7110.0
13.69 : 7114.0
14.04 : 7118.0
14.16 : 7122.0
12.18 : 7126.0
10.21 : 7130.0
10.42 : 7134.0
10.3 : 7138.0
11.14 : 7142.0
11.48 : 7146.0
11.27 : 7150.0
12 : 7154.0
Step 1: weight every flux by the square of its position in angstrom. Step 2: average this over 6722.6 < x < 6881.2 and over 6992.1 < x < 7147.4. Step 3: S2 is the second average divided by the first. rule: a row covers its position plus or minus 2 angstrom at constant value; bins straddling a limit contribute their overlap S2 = 1.5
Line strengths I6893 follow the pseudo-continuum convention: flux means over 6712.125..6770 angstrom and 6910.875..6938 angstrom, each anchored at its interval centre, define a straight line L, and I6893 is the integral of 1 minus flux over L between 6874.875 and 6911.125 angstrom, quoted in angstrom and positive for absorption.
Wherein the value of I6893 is 3.3 angstrom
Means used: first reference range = 10.3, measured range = 10.8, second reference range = 12.2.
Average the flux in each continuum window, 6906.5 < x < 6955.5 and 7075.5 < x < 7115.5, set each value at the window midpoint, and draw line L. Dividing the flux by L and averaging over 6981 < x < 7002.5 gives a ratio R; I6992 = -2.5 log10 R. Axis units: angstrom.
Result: -0.12 mag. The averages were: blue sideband 12.7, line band 14.4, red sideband 13.3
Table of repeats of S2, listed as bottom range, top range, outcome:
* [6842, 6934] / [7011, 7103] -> 1.46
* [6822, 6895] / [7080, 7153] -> 1.31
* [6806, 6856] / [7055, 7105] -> 1.48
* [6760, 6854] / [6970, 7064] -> 1.61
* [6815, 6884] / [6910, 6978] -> 1.36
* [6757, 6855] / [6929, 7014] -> 1.47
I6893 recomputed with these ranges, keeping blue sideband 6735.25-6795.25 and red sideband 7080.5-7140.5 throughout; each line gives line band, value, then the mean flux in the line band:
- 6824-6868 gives 3.4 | 9.99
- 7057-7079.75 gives -3.9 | 14.4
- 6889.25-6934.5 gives -1.1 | 11.5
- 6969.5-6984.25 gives -3.3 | 14.3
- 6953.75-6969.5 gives -3.1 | 13.9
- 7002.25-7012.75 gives -2.5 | 14.8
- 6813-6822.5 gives 0.7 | 9.89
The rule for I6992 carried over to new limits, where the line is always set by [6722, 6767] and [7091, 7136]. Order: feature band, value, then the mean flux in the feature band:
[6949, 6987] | -0.214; 14.1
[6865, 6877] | 0.080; 10.2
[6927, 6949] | -0.174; 13.4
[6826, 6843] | 0.078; 10.1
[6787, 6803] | 0.086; 9.8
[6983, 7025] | -0.244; 14.8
